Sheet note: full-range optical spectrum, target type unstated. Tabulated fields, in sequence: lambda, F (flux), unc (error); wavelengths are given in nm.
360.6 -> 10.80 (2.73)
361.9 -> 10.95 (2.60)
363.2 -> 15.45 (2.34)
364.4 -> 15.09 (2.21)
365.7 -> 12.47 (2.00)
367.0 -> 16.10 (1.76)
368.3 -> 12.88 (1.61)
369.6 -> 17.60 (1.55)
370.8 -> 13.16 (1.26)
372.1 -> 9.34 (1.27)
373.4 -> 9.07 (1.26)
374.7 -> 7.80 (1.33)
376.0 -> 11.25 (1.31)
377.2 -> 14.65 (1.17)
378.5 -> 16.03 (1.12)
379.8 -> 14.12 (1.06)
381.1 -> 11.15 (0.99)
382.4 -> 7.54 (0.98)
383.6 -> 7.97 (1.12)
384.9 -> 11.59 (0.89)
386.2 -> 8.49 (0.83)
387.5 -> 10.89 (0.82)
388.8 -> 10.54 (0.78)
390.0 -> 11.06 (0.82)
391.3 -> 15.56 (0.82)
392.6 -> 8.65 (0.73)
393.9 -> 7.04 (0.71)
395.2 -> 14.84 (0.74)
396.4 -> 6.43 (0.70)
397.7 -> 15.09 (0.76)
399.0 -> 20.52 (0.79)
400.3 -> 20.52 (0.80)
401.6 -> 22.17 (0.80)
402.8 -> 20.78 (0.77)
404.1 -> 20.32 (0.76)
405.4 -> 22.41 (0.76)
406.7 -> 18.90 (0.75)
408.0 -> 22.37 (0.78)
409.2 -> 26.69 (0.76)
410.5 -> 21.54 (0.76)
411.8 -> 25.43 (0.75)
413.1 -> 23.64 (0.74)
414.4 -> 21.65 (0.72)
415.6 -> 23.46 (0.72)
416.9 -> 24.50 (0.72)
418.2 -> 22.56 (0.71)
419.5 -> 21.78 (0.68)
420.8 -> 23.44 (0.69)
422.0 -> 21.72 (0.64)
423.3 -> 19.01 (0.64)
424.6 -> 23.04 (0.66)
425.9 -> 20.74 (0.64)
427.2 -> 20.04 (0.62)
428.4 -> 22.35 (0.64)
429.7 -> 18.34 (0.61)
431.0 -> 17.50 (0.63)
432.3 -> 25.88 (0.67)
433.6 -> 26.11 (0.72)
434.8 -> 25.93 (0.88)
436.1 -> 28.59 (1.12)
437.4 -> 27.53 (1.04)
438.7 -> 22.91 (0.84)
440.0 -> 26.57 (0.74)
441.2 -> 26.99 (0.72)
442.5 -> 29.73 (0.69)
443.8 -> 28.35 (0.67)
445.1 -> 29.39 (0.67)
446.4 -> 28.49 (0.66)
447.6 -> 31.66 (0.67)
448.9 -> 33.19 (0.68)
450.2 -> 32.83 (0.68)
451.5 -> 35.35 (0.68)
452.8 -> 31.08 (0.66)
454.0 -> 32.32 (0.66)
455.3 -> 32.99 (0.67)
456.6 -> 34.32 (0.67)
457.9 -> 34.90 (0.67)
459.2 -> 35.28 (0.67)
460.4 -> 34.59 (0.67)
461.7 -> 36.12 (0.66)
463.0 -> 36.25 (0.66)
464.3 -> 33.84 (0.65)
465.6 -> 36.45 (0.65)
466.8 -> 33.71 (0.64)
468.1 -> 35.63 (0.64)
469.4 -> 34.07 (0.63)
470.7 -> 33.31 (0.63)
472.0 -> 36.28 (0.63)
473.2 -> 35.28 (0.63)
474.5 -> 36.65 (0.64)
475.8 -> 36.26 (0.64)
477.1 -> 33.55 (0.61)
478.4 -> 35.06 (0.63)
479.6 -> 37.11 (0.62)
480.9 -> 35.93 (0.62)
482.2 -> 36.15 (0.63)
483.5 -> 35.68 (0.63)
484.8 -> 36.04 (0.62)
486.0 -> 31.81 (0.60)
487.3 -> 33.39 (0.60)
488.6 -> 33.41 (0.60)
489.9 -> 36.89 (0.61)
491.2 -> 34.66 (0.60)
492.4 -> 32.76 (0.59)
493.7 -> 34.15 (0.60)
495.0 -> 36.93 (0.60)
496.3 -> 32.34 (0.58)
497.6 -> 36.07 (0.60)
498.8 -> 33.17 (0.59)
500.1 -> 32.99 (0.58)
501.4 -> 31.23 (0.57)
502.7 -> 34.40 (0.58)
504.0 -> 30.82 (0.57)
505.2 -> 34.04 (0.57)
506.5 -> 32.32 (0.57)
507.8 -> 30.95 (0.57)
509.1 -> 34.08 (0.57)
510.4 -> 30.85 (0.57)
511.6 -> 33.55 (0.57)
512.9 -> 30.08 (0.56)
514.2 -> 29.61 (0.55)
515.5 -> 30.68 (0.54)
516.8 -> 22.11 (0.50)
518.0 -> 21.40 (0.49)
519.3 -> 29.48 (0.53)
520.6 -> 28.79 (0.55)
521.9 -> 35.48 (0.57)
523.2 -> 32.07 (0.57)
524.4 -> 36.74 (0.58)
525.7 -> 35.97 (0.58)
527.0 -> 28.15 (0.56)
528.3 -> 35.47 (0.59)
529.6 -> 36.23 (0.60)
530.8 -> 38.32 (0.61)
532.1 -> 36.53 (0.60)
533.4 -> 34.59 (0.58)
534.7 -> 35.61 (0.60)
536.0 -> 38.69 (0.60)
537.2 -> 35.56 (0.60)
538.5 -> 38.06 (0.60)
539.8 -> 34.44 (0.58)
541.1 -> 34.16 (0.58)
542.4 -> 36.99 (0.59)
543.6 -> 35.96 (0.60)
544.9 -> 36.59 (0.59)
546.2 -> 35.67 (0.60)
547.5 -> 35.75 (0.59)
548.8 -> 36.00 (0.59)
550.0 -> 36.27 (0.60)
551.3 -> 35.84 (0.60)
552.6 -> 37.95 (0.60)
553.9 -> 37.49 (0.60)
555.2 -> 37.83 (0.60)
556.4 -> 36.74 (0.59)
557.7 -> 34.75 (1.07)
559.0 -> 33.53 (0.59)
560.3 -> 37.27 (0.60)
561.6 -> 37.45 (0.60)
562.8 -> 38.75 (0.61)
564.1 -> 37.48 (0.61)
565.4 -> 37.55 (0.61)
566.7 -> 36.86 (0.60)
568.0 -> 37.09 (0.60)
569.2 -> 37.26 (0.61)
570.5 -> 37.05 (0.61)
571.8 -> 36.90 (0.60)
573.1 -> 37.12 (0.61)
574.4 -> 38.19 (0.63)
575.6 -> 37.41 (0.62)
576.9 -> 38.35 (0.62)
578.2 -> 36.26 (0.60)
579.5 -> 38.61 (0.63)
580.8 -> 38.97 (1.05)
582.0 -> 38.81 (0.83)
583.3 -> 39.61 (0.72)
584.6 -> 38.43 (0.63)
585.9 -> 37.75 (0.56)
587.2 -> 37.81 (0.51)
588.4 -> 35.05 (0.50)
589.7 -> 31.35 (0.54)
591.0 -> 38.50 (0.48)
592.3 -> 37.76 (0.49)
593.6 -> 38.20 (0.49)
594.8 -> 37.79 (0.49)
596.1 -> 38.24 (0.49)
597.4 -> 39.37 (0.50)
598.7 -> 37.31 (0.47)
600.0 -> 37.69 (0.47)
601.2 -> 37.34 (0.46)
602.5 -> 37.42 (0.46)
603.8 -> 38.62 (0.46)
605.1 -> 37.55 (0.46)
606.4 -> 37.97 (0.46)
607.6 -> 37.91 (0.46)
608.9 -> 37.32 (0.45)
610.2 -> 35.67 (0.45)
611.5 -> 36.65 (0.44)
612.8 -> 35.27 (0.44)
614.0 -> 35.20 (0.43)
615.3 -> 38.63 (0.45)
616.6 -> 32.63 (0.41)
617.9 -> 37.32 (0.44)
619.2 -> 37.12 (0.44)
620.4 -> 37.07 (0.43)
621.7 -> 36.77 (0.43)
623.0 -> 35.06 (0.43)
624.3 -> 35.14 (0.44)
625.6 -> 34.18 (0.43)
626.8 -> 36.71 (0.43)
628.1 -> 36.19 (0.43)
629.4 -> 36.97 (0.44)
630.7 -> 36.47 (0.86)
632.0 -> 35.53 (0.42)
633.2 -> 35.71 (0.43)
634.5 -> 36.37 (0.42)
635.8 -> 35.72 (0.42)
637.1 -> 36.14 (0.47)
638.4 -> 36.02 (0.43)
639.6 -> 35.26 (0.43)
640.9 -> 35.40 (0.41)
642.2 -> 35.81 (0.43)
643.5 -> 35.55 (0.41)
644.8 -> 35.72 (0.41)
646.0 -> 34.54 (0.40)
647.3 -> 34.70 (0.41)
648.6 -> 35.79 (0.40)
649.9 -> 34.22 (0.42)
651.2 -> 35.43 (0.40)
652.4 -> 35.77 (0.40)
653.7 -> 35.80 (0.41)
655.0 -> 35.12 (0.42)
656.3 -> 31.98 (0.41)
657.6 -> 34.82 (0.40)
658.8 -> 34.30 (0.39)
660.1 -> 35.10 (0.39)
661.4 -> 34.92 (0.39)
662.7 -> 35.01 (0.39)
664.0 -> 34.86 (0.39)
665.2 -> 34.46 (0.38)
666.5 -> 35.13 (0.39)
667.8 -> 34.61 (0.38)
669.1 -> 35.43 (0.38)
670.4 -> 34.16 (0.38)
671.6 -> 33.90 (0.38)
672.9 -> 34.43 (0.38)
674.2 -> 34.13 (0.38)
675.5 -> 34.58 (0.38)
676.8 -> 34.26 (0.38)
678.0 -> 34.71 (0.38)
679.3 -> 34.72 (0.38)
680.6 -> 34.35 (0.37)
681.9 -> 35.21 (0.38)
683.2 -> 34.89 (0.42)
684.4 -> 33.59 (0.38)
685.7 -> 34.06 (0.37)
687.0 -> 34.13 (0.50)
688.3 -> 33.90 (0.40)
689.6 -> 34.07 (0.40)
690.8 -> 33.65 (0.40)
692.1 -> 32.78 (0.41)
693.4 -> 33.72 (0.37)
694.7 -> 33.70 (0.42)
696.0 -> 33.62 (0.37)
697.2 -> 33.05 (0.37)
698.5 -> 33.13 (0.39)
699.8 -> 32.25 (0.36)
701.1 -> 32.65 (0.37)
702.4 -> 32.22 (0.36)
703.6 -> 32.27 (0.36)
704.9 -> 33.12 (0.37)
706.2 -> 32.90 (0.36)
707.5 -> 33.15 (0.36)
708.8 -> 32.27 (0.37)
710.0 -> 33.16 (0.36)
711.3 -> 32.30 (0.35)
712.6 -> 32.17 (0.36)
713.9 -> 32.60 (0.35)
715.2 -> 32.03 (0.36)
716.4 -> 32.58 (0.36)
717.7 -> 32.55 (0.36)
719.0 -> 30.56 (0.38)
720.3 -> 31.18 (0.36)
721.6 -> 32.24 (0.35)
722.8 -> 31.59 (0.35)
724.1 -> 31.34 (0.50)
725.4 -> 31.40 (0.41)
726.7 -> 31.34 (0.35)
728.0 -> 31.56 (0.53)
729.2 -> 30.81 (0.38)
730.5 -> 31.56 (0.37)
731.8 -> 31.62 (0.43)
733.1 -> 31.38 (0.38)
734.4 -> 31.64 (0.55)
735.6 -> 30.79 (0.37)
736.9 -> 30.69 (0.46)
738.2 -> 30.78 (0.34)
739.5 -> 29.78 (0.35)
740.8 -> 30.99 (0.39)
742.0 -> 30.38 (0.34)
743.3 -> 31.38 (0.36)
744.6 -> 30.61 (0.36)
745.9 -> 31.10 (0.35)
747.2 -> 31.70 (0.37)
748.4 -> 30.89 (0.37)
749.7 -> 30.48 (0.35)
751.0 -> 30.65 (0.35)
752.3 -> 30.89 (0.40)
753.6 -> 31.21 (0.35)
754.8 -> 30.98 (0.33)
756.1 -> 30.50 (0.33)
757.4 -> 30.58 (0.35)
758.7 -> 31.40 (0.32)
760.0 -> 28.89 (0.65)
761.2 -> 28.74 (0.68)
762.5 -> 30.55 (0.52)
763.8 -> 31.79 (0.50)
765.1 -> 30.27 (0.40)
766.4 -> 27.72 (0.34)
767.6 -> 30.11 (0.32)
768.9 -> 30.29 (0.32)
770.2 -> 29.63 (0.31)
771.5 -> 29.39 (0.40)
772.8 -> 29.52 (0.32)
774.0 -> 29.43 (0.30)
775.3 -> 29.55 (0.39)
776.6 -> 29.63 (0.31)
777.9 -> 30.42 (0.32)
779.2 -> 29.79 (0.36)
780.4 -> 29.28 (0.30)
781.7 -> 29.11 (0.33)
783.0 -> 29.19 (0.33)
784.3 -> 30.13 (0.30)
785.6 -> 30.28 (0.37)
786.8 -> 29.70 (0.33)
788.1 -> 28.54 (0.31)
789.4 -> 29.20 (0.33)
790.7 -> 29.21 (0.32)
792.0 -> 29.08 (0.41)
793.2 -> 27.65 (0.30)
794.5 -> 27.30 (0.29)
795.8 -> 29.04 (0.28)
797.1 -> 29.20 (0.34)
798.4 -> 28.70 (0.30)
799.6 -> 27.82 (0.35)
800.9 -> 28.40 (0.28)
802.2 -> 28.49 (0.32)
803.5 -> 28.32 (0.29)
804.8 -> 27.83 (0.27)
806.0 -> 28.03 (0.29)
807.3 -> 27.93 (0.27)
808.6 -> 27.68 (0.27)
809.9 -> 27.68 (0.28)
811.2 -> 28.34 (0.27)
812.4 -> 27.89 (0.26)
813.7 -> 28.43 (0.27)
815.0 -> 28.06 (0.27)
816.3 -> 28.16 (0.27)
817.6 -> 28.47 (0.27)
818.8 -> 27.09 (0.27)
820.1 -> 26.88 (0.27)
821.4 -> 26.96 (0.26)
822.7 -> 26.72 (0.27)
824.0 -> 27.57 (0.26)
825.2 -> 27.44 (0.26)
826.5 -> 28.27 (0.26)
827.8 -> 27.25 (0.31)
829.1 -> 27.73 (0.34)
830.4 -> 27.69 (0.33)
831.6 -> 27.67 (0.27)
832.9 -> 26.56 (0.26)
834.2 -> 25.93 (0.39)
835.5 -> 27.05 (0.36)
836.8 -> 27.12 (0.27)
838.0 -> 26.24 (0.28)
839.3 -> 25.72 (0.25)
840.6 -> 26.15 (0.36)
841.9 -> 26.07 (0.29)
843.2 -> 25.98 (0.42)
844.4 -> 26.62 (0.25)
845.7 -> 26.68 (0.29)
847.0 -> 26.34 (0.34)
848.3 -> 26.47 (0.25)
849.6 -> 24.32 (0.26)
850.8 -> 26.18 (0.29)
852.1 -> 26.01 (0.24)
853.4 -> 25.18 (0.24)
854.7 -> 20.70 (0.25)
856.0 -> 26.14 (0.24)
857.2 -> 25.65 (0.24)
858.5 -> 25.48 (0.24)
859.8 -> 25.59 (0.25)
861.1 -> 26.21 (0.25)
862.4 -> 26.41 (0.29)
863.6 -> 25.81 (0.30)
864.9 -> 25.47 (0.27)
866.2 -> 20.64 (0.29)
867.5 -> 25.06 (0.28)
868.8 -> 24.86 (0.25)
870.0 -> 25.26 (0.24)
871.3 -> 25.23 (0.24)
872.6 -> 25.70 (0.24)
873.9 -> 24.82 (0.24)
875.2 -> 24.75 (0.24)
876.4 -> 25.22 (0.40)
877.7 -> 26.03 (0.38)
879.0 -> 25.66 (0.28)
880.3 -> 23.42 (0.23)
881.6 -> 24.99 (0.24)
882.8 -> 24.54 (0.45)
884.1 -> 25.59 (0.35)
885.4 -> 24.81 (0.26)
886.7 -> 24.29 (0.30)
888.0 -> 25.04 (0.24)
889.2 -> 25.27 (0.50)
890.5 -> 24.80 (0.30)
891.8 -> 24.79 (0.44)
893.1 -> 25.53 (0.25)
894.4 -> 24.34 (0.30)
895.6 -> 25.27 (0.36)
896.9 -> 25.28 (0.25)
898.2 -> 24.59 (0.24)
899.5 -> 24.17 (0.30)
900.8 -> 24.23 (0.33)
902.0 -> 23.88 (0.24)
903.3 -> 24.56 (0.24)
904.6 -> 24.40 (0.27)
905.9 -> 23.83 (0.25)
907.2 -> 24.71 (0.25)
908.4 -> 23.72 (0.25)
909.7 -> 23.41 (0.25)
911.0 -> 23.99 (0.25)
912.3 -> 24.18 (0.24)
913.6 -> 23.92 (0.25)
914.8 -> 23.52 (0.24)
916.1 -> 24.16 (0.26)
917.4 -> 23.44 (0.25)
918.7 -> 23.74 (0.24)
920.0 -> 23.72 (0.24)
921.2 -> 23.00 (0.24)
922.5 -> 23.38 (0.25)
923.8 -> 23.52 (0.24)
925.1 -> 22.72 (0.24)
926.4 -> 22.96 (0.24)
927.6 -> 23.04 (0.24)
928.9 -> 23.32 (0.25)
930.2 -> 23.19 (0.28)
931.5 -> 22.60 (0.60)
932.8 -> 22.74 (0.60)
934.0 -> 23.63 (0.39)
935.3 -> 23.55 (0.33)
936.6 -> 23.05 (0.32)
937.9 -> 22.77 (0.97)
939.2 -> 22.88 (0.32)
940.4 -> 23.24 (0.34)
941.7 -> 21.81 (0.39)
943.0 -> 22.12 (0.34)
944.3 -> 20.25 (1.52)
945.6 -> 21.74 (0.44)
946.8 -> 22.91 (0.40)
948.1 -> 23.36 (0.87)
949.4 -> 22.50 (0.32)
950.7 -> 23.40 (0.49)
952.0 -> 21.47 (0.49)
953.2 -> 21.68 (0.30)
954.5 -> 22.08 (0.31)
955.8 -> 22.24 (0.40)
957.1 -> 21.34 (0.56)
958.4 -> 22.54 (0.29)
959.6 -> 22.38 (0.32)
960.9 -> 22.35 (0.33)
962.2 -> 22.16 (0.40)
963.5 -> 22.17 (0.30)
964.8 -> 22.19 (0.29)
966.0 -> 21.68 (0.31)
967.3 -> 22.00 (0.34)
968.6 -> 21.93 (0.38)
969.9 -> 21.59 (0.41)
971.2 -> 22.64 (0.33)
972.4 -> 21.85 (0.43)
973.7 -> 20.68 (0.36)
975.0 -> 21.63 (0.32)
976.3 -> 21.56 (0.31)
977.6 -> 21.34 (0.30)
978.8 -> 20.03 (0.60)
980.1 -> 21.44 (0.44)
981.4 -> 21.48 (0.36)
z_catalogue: 0.000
